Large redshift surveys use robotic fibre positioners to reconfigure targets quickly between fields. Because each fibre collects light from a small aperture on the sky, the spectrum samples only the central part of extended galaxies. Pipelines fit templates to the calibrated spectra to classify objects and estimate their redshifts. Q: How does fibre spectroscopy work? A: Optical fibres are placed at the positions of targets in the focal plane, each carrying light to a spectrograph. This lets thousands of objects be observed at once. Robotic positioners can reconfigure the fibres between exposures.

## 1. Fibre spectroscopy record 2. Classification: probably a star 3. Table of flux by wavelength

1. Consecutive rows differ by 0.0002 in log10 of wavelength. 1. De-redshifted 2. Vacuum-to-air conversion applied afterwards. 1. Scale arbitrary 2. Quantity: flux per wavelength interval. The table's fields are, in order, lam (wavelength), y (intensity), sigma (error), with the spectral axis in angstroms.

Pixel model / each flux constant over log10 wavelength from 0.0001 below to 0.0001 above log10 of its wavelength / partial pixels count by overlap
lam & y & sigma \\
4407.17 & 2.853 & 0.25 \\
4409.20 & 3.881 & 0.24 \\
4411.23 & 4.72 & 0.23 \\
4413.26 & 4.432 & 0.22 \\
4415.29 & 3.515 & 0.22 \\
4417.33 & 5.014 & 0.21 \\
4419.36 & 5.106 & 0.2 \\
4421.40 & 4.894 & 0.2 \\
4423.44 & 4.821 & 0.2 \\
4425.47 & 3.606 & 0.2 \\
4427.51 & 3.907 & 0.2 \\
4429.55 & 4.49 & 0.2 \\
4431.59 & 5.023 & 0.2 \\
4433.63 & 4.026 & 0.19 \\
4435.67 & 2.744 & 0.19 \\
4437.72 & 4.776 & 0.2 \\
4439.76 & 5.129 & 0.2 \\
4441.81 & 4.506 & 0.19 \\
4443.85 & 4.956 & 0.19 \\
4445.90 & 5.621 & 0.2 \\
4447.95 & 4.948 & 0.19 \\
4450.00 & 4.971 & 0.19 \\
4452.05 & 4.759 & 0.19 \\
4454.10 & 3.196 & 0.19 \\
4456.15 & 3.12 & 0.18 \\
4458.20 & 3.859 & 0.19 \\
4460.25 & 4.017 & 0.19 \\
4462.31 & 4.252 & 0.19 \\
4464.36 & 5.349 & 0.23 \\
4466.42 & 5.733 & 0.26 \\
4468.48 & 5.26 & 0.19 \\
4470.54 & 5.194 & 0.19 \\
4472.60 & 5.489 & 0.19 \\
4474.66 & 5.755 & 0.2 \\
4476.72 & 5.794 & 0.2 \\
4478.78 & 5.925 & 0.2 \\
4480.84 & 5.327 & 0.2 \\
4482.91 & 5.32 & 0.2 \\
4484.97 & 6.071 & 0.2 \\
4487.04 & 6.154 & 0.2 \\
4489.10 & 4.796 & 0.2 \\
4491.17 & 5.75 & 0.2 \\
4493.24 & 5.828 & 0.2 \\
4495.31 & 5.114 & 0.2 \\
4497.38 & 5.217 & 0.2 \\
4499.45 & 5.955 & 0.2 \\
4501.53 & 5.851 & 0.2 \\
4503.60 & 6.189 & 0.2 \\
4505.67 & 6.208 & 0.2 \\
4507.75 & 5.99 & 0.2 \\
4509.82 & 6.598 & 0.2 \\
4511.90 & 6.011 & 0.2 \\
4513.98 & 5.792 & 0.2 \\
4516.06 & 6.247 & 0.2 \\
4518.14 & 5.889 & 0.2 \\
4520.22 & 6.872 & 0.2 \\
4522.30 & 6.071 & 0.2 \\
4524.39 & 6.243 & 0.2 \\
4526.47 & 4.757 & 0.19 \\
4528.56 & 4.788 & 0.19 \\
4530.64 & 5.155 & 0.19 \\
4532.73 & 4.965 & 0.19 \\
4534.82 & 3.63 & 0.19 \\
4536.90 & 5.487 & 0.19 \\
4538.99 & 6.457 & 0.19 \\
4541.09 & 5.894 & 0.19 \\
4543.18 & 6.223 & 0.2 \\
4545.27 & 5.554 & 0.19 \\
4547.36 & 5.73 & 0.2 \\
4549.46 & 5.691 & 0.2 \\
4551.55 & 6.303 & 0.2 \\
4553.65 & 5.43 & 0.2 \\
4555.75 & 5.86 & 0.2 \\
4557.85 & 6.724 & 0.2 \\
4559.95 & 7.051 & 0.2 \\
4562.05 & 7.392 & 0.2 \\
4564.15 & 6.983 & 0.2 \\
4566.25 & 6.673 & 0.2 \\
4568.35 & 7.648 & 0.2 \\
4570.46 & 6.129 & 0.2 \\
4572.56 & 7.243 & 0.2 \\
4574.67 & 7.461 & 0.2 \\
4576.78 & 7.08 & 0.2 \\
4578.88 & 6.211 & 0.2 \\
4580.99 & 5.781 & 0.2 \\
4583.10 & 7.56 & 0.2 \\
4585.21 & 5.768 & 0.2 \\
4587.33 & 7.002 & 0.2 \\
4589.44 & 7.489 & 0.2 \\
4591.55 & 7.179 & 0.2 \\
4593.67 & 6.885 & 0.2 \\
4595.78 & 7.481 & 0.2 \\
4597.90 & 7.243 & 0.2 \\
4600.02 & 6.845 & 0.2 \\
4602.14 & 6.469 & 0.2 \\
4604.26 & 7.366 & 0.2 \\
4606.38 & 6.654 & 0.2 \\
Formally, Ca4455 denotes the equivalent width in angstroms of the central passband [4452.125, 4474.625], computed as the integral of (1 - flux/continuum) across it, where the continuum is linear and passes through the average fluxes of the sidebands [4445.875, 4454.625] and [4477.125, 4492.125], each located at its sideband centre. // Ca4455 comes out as 2.0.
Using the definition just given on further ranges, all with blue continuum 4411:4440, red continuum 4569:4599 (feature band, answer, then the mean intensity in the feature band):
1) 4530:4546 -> 2.0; 5.42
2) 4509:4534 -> 0.6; 5.75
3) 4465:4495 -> -1.9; 5.58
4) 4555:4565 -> -0.5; 6.83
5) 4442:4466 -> 1.7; 4.49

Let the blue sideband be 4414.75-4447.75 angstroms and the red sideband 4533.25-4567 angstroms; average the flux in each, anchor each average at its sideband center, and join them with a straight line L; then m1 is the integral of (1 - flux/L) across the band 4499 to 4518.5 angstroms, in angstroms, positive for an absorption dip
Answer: -2.0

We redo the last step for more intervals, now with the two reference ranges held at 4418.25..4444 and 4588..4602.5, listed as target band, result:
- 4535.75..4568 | 0.8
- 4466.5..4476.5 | -0.7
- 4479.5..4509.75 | -1.4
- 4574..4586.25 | 0.4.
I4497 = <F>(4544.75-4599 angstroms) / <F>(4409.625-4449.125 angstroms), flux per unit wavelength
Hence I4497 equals 1.48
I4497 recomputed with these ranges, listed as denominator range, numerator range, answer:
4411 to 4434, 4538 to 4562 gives 1.37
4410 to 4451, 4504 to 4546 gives 1.26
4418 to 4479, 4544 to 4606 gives 1.43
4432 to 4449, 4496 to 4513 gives 1.30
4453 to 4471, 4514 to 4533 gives 1.29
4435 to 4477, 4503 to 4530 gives 1.26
